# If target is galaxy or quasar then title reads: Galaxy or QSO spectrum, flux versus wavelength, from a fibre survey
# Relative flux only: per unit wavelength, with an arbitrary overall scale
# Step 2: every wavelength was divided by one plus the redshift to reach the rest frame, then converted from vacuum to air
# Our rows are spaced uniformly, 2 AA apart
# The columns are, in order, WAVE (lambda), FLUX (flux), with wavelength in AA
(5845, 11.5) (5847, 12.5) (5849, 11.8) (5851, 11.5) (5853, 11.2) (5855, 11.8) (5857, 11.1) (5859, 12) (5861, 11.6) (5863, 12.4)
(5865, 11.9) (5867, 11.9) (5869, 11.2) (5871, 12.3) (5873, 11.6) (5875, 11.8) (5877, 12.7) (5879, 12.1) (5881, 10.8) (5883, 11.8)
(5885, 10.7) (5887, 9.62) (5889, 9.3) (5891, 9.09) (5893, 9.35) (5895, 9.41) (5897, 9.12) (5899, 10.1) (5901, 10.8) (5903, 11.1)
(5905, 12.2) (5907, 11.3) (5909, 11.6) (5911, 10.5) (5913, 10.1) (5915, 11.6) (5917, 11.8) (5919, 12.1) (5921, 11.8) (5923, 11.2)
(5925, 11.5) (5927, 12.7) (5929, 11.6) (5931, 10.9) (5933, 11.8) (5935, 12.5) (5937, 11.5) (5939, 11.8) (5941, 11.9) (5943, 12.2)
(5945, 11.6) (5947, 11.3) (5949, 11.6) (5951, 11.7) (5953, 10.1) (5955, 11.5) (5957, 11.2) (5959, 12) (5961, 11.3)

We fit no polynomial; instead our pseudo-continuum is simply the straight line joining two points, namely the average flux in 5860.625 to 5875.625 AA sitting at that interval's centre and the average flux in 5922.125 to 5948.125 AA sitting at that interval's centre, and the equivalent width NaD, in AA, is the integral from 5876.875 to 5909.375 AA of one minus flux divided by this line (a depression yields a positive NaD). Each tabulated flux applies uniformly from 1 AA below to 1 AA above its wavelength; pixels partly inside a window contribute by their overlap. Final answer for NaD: 3.4 AA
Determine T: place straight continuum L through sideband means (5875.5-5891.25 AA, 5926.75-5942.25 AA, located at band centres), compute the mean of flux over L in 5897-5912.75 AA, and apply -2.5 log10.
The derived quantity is 0.03 mag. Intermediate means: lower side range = 10.9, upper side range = 11.8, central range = 10.9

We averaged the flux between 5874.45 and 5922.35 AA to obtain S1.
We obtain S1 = 10.9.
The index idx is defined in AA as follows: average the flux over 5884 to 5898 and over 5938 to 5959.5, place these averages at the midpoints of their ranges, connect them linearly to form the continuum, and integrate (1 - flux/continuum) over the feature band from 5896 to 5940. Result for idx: -3.8 AA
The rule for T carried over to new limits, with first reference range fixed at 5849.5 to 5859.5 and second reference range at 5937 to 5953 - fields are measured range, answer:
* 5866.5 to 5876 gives -0.02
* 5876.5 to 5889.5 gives 0.05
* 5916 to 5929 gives -0.02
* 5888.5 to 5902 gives 0.20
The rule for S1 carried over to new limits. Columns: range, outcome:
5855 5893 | 11.3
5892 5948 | 11.3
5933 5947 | 11.9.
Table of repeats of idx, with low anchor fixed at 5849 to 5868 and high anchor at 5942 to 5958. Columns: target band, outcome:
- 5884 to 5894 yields 1.7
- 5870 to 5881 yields -0.3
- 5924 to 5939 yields -0.4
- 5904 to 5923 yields 0.2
